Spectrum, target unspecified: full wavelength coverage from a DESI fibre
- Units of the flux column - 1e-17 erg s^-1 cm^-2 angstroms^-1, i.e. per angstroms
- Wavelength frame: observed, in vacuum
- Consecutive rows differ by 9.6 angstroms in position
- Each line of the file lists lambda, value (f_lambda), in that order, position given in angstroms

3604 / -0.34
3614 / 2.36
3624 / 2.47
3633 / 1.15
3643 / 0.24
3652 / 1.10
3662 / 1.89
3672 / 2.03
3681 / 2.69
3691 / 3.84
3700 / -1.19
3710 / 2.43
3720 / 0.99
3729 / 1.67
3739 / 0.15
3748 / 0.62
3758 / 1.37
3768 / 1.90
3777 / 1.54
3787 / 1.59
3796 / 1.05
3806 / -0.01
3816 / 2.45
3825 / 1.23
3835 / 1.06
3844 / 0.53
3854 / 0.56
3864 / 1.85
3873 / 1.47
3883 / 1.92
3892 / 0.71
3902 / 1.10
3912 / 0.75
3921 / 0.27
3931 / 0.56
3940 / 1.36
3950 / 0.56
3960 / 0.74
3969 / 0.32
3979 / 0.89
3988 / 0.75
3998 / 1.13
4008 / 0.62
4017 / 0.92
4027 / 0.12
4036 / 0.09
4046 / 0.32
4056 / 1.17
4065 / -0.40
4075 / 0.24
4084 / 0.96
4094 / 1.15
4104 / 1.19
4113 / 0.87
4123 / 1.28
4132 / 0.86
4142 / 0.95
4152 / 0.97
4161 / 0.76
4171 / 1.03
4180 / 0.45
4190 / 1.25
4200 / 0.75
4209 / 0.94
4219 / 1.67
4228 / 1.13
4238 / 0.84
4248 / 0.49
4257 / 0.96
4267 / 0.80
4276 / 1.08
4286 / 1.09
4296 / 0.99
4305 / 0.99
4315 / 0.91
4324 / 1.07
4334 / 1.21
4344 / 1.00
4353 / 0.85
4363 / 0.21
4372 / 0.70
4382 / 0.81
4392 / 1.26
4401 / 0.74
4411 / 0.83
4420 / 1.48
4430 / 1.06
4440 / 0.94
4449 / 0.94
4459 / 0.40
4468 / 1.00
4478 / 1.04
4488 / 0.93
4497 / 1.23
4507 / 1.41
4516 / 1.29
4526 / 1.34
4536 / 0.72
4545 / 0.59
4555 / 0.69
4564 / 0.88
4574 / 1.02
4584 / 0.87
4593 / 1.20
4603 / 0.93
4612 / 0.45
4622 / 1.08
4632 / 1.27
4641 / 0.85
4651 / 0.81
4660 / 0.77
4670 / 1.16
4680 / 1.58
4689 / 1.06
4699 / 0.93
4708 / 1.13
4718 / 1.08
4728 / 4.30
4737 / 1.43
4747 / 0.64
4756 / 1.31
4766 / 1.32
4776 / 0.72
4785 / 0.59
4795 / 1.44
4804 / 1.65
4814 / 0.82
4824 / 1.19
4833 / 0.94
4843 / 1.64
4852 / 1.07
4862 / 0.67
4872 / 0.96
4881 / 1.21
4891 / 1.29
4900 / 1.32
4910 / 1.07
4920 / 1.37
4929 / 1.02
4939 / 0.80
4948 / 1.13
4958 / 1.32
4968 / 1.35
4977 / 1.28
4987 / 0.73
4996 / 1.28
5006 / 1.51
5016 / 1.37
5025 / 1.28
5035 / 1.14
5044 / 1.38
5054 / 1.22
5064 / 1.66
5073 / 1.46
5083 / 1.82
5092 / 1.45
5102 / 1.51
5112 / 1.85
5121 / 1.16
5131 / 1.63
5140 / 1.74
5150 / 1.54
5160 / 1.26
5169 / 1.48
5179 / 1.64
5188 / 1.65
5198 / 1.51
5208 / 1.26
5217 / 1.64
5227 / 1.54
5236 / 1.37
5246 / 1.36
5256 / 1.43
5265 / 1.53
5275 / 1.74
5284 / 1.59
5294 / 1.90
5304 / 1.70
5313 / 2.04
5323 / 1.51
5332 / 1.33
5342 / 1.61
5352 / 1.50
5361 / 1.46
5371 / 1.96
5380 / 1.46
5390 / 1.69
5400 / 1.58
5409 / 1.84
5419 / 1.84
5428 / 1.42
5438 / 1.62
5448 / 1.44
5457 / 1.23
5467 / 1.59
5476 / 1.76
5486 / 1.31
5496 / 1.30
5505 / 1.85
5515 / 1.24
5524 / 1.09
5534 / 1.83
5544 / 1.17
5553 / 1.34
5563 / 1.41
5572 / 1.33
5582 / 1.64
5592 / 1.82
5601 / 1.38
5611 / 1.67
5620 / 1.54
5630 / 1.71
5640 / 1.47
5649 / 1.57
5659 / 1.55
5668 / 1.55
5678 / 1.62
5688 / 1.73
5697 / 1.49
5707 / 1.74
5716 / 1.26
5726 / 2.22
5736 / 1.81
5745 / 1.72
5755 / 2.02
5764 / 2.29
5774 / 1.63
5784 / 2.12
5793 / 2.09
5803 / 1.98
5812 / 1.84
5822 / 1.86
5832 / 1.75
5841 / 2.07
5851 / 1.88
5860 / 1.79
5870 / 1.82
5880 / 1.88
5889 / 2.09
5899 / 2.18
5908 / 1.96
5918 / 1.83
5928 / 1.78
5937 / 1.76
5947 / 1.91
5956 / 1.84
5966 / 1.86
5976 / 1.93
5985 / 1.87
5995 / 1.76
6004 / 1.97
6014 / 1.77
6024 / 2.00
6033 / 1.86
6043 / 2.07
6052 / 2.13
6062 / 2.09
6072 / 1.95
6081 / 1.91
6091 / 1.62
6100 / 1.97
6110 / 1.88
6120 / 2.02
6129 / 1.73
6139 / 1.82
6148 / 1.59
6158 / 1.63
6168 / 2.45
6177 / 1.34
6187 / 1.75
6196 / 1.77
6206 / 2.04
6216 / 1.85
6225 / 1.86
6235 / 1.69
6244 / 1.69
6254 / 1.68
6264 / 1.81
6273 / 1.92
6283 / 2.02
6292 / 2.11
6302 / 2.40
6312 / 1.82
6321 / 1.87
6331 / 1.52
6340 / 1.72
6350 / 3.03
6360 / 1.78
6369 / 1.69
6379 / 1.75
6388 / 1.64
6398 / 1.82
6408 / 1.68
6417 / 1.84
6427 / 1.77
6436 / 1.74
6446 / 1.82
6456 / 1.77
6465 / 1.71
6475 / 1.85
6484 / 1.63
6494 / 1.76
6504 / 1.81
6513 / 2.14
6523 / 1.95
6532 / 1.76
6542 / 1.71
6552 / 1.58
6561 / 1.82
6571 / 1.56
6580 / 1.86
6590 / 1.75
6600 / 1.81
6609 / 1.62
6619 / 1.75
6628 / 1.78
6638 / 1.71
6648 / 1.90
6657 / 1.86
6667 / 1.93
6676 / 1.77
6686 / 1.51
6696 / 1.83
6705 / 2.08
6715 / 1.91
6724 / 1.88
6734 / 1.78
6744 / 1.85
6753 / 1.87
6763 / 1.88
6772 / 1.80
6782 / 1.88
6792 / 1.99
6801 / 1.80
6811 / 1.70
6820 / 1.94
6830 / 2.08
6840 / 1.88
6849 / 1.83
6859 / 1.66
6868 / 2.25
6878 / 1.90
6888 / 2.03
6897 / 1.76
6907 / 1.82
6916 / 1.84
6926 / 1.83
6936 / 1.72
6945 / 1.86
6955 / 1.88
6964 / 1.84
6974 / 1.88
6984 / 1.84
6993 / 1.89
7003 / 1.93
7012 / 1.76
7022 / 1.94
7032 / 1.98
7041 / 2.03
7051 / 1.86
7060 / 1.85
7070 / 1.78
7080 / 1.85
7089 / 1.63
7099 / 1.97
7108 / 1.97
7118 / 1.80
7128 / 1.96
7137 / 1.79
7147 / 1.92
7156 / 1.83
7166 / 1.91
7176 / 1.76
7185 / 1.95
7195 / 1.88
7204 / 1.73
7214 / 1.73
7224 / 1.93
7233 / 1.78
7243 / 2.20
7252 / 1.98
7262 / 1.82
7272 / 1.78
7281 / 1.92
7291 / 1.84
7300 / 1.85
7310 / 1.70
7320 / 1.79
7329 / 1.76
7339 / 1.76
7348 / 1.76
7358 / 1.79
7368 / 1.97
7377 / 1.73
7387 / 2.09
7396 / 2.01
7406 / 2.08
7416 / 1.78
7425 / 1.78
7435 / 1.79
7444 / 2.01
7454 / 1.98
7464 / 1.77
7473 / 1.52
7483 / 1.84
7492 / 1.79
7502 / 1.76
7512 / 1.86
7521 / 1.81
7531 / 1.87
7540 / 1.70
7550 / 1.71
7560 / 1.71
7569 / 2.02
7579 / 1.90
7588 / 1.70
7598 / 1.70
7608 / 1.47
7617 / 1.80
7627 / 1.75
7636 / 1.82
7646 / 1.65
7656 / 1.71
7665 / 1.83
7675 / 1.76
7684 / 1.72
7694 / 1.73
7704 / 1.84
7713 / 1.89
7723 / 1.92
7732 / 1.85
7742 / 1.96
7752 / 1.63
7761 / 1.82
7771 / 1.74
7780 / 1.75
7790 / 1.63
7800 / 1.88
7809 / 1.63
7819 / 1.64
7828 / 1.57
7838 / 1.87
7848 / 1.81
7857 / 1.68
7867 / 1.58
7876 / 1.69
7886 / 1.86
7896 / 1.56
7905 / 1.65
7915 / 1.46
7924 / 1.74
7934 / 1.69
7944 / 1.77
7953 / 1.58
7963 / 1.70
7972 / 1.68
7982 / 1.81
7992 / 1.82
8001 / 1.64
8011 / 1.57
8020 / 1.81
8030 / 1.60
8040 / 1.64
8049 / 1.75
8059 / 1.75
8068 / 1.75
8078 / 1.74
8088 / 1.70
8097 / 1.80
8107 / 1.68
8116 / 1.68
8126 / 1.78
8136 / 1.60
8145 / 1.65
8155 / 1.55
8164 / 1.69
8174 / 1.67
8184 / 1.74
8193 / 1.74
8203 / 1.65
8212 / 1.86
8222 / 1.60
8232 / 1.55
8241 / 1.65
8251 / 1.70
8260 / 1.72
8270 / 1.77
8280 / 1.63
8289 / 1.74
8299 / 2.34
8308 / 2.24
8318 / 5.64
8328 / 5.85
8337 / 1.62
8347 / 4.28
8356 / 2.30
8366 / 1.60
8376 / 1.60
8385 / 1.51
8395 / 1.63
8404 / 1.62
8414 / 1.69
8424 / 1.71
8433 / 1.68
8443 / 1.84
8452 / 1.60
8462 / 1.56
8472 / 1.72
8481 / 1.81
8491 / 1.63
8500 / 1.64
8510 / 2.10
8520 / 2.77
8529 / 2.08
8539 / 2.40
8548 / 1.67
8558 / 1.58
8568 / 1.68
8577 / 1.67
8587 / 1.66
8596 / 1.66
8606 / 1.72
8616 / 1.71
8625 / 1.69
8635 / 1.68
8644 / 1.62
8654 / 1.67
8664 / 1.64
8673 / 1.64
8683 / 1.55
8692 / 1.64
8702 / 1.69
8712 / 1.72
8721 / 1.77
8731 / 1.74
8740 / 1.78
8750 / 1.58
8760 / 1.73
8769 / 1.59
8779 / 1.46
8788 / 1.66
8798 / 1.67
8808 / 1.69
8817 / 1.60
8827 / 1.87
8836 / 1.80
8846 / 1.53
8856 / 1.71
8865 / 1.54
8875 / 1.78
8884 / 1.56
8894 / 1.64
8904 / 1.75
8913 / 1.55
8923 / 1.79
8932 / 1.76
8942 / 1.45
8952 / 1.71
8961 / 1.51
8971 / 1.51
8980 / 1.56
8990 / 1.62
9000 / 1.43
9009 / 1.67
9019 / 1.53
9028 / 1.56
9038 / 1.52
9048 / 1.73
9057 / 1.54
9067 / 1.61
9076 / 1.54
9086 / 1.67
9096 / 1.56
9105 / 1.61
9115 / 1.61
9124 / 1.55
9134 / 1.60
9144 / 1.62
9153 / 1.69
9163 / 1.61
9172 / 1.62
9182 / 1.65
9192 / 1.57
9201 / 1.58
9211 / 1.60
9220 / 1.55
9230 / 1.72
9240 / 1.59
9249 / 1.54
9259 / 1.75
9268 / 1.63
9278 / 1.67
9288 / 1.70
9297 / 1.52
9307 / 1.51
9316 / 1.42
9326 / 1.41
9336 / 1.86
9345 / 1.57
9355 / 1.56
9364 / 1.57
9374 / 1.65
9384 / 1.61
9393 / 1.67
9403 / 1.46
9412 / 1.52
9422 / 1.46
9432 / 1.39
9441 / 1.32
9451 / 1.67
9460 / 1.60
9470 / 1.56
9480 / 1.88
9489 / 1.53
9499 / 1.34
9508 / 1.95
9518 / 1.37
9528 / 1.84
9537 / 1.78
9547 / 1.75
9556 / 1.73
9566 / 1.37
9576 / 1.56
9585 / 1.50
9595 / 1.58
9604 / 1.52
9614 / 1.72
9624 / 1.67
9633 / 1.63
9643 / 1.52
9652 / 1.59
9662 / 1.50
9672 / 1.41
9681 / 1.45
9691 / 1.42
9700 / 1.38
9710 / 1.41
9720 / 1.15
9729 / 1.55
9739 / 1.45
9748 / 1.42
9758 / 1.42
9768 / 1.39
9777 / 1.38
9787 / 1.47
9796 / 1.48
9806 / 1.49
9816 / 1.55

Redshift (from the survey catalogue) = 0.27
